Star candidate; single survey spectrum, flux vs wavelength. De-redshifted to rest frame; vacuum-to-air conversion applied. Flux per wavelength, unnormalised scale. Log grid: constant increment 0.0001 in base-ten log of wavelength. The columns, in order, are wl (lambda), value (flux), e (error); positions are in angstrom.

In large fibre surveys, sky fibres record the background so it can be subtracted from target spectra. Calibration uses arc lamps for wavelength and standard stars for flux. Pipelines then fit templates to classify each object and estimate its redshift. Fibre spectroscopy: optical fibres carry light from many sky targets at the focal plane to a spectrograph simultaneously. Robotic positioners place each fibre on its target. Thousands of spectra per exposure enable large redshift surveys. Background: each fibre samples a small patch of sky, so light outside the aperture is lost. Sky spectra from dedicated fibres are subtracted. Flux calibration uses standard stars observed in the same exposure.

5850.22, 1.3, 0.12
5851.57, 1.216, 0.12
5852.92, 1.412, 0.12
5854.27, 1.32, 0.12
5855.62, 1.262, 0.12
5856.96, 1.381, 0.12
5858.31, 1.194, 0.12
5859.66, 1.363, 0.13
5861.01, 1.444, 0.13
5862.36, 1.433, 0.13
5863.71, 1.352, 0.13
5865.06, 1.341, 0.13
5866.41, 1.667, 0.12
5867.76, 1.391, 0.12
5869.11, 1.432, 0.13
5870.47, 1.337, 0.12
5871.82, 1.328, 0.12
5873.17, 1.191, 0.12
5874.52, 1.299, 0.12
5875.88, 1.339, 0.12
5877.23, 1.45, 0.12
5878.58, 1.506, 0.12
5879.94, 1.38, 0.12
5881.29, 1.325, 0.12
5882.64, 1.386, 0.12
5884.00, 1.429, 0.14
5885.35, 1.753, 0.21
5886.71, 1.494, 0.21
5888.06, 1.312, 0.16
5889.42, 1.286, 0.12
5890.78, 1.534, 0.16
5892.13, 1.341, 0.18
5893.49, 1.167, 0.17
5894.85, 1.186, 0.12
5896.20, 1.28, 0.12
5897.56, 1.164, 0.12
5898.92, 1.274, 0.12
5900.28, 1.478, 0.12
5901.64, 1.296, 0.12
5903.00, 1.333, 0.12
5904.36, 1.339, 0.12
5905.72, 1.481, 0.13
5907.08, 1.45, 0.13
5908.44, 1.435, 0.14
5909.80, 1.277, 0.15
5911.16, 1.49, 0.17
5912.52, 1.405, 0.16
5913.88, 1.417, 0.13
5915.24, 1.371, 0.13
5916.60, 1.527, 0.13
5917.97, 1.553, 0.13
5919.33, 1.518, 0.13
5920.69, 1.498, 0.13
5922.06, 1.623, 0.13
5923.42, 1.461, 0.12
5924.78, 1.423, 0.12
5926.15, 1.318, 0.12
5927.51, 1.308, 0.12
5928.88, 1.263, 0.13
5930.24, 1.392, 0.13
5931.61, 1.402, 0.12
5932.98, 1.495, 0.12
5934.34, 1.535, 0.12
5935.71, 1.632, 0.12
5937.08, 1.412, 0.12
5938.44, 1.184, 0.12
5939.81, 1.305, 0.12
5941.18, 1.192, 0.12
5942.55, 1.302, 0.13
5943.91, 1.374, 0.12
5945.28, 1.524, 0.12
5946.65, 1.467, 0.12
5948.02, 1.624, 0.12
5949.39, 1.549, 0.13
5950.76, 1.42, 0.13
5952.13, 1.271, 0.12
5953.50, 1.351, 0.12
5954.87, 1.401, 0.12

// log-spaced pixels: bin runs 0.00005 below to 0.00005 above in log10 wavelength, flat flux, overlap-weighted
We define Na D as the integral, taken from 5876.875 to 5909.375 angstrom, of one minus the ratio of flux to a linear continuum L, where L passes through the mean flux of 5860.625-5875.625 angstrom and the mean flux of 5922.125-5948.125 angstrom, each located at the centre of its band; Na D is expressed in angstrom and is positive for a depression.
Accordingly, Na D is 0.3 angstrom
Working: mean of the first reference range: 1.38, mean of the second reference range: 1.4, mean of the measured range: 1.38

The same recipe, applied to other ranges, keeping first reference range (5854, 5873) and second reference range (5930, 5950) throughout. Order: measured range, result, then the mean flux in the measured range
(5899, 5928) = -0.4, 1.43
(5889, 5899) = 0.8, 1.28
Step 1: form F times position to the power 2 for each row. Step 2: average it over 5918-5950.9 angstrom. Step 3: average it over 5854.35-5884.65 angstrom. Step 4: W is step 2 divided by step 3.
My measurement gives 1.1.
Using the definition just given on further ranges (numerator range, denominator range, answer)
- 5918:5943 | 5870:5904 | 1.05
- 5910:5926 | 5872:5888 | 1.06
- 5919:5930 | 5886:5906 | 1.08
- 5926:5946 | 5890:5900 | 1.09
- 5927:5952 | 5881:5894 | 1.02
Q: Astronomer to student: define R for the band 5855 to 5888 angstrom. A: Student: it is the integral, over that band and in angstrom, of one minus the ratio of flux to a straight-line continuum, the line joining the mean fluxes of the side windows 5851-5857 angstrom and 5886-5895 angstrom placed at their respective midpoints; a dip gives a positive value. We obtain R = -1.7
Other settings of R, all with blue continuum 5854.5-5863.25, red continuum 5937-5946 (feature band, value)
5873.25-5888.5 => -0.9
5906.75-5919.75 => -1.1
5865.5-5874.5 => -0.3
